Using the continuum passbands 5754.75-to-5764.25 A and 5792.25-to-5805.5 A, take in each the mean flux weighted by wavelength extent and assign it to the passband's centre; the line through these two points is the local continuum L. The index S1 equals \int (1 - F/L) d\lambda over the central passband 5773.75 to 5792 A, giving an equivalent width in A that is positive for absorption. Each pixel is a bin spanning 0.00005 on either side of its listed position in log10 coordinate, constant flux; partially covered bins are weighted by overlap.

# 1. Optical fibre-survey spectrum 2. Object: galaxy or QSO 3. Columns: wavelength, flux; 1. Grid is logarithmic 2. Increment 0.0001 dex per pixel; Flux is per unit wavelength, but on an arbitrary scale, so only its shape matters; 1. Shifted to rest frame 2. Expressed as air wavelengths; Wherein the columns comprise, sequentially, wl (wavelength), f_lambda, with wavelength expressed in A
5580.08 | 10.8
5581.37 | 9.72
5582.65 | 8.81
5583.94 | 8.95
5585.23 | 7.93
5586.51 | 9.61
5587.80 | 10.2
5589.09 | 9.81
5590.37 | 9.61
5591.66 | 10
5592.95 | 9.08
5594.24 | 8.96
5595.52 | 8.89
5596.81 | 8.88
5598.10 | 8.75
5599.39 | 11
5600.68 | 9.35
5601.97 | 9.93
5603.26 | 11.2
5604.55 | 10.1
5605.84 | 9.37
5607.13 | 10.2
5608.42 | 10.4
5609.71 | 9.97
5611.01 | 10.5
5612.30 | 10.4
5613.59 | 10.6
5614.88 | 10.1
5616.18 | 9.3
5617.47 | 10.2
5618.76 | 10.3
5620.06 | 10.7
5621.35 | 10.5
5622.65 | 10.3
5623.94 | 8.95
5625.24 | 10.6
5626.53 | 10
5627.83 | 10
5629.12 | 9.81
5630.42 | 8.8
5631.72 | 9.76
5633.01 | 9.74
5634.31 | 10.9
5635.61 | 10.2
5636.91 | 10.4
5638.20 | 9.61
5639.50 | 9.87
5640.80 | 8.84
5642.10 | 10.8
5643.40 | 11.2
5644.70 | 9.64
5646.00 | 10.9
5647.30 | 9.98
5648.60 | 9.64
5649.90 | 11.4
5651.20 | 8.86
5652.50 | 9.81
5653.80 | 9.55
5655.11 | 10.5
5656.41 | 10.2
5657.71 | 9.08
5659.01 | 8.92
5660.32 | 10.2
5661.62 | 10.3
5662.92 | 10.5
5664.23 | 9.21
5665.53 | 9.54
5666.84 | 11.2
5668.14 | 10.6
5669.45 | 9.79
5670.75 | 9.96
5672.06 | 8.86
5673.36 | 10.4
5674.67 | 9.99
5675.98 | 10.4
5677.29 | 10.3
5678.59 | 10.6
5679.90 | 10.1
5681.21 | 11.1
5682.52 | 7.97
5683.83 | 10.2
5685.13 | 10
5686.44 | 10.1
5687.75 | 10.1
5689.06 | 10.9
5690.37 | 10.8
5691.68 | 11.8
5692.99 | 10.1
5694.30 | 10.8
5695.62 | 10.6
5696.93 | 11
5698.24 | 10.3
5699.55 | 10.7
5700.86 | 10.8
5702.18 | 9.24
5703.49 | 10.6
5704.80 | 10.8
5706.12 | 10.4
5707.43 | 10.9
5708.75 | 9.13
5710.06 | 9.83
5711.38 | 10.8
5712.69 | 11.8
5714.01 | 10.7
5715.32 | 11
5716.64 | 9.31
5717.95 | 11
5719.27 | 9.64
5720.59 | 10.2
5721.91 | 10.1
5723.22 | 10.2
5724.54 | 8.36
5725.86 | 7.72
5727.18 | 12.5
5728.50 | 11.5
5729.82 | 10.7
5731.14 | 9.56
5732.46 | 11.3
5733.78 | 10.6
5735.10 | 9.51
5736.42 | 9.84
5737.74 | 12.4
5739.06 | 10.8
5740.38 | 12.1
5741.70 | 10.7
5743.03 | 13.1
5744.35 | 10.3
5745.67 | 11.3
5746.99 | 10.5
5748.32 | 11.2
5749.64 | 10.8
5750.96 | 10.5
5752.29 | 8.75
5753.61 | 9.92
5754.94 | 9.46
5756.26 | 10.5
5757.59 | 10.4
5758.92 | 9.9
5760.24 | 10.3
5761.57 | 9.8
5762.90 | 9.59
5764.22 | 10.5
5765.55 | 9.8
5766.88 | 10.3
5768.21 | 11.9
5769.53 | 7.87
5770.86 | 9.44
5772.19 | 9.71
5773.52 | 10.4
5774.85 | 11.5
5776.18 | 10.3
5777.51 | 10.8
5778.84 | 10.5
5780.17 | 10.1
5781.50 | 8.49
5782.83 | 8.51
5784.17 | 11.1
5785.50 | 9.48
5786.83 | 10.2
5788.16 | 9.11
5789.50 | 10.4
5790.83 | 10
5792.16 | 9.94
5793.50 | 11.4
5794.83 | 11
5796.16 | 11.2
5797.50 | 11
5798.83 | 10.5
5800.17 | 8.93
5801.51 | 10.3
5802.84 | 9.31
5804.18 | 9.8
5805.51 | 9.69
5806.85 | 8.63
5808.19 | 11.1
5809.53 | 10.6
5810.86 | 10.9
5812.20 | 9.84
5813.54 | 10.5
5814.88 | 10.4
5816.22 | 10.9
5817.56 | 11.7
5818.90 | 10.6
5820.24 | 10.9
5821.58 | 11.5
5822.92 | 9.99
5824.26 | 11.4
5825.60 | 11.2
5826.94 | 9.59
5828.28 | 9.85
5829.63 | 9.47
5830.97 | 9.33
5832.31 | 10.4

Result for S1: 0.3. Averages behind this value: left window 10.1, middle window 10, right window 10.3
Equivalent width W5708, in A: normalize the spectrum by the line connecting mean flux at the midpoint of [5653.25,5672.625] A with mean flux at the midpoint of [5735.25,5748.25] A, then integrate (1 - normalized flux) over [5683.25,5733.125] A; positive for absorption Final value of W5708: 0.97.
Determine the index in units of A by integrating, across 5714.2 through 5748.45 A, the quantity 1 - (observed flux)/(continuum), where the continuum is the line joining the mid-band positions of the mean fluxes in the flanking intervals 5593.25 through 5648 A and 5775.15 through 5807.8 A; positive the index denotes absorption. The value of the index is -1.89 A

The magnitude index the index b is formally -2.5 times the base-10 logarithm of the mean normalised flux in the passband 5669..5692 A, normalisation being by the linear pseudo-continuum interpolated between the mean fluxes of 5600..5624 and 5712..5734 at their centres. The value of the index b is 0.01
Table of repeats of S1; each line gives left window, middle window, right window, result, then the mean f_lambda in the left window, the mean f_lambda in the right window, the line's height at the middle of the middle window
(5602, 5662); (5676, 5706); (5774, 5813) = -0.9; 10.1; 10.2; 10.1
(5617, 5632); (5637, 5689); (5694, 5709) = 1.0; 9.99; 10.5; 10.2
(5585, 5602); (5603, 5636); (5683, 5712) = -1.4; 9.45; 10.4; 9.7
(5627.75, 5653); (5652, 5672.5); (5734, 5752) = 0.6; 10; 10.9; 10.2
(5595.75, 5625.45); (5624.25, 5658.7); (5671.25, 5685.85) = 0.1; 10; 9.99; 10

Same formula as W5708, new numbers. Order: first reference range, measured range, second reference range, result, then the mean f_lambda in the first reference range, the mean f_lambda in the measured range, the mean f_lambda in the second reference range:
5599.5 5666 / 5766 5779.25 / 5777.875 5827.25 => 0.0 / 10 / 10.3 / 10.3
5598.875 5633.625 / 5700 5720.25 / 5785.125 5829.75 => -0.4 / 10.1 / 10.4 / 10.3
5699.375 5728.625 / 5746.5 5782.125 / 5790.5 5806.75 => 0.4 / 10.3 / 10.1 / 10.2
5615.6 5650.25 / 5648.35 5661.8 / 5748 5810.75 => 0.3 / 10.1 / 9.85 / 10.1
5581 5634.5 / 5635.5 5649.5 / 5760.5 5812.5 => -0.4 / 9.81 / 10.1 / 10.1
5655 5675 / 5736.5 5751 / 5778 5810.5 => -1.7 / 9.94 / 11.2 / 10.1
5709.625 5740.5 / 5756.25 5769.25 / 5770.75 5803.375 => 0.1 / 10.5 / 10.2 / 10.2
